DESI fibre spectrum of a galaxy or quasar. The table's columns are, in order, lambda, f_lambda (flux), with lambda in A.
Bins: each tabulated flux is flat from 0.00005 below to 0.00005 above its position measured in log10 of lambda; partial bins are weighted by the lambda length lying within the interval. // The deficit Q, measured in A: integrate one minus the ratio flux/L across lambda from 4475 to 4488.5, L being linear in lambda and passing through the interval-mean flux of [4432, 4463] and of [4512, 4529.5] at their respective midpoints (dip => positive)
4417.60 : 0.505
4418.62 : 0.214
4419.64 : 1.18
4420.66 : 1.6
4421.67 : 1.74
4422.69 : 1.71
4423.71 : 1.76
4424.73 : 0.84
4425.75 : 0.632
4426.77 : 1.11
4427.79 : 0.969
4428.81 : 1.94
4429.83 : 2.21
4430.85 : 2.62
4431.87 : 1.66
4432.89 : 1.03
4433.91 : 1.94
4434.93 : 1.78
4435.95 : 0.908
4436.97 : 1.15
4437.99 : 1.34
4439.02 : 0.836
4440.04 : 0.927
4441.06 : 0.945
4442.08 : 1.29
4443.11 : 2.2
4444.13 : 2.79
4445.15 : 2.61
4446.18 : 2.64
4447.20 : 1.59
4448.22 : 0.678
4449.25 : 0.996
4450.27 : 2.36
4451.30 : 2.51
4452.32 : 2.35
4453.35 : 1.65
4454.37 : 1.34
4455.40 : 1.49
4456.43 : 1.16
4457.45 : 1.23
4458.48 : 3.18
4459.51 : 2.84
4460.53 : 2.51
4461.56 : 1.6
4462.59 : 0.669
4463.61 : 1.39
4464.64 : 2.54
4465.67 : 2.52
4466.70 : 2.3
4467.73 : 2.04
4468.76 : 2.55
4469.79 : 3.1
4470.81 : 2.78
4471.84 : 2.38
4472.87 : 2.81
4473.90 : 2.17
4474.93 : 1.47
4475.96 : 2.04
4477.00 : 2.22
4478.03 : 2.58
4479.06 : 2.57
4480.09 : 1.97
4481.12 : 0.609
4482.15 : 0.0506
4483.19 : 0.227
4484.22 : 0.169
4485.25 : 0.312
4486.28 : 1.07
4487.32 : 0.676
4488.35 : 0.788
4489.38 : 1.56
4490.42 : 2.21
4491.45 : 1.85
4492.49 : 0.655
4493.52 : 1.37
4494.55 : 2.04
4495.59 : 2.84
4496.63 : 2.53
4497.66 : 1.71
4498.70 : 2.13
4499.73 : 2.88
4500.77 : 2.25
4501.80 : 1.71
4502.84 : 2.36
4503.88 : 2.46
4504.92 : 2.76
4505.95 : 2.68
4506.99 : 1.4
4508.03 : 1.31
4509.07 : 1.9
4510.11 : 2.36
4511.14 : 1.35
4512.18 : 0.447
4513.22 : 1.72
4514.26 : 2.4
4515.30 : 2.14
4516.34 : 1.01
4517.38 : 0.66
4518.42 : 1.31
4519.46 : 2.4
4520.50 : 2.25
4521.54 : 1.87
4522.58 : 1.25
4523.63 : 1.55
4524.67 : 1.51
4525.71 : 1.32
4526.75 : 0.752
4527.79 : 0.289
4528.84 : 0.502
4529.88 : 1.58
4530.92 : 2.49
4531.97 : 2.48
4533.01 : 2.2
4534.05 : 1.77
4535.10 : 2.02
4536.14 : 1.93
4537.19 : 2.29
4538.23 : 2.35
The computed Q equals 3.15 A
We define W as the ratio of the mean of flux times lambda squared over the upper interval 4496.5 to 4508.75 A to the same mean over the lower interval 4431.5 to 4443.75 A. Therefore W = 1.7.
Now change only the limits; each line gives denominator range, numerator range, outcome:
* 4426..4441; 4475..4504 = 1.17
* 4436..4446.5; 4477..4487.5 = 0.69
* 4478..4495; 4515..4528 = 1.23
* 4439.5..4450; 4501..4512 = 1.21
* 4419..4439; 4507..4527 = 1.11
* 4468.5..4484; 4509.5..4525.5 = 0.85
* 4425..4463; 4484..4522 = 1.07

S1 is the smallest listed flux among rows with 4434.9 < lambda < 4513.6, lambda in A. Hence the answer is 0.0506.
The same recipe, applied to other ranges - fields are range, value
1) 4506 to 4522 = 0.447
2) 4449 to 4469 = 0.669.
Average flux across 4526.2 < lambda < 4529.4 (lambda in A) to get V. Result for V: 0.536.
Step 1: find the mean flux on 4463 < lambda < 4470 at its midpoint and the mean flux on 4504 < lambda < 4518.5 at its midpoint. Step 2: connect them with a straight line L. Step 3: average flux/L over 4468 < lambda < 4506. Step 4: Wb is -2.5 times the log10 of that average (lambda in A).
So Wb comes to 0.09 mag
